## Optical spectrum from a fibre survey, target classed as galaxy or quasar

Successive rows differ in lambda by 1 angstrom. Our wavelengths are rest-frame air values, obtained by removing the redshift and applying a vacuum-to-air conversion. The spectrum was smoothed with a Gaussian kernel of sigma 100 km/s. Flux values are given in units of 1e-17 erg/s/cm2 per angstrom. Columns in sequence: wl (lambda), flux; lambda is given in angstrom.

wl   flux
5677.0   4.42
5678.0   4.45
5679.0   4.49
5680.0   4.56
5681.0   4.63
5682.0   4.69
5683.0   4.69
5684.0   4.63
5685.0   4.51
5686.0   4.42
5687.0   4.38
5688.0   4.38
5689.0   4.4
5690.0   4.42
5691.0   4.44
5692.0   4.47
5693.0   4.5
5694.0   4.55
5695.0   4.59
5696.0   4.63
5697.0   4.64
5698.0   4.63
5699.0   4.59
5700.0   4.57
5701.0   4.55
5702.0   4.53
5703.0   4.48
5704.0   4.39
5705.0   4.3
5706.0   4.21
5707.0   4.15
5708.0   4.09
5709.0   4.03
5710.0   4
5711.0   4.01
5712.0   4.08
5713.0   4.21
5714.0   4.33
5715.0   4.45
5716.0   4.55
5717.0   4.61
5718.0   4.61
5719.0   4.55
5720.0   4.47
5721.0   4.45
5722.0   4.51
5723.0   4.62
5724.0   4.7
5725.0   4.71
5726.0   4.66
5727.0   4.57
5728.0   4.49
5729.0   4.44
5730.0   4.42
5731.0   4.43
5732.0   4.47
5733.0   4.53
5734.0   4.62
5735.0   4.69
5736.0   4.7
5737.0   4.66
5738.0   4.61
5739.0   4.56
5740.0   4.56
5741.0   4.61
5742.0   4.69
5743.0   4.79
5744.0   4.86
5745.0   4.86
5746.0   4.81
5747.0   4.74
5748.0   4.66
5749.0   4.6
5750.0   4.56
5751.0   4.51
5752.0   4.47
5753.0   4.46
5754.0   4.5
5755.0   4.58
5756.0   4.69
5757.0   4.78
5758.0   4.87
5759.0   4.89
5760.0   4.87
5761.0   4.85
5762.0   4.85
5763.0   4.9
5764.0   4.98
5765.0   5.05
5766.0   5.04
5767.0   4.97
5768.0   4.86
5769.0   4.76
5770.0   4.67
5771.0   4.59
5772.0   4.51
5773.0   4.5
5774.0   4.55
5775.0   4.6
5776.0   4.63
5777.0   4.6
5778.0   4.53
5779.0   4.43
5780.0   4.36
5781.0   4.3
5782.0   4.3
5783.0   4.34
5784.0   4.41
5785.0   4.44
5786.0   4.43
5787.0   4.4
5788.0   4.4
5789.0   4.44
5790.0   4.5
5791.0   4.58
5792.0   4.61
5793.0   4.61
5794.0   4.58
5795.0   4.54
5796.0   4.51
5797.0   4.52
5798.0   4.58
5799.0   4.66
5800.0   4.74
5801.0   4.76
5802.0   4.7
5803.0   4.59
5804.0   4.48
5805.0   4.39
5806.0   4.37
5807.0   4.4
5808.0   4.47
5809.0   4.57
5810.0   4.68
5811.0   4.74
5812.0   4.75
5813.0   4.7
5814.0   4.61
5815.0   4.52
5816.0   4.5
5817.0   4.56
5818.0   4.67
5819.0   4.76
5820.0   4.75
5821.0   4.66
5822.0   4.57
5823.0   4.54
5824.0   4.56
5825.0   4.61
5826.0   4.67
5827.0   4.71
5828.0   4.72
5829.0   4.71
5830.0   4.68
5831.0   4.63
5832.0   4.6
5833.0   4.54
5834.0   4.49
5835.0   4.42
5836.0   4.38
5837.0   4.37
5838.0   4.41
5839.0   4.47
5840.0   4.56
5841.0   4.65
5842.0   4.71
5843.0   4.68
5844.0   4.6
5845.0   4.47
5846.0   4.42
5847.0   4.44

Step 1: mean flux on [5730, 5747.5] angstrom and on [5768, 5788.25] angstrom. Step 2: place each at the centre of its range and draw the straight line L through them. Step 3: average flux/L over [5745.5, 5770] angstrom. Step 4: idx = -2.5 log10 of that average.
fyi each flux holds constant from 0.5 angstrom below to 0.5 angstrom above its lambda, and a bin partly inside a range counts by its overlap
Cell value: -0.04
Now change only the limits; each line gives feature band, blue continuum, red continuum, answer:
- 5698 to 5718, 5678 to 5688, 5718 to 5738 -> 0.05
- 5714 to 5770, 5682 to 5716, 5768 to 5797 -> -0.05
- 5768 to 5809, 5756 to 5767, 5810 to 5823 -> 0.06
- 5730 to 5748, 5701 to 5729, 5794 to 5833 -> -0.05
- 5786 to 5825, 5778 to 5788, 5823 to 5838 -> -0.02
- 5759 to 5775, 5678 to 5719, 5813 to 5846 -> -0.07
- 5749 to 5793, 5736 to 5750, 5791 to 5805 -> 0.01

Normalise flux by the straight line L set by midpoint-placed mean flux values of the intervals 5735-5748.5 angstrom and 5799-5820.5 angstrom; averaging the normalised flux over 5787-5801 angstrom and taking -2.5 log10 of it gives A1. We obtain 0.02 mag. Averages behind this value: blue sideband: 4.7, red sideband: 4.61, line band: 4.56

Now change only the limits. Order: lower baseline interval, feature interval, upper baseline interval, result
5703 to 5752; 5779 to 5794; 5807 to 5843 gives 0.03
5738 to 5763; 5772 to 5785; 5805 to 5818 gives 0.04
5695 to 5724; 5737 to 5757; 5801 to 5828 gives -0.04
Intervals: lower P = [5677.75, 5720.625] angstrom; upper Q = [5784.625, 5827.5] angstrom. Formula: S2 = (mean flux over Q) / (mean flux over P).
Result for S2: 1.0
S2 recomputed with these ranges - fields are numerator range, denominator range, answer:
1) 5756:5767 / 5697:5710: 1.12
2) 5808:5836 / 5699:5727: 1.05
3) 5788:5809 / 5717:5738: 1.00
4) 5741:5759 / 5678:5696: 1.04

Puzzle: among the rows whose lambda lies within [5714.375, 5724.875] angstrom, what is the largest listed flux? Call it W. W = 4.7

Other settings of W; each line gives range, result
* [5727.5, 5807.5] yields 5.05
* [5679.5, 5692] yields 4.69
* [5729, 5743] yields 4.79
